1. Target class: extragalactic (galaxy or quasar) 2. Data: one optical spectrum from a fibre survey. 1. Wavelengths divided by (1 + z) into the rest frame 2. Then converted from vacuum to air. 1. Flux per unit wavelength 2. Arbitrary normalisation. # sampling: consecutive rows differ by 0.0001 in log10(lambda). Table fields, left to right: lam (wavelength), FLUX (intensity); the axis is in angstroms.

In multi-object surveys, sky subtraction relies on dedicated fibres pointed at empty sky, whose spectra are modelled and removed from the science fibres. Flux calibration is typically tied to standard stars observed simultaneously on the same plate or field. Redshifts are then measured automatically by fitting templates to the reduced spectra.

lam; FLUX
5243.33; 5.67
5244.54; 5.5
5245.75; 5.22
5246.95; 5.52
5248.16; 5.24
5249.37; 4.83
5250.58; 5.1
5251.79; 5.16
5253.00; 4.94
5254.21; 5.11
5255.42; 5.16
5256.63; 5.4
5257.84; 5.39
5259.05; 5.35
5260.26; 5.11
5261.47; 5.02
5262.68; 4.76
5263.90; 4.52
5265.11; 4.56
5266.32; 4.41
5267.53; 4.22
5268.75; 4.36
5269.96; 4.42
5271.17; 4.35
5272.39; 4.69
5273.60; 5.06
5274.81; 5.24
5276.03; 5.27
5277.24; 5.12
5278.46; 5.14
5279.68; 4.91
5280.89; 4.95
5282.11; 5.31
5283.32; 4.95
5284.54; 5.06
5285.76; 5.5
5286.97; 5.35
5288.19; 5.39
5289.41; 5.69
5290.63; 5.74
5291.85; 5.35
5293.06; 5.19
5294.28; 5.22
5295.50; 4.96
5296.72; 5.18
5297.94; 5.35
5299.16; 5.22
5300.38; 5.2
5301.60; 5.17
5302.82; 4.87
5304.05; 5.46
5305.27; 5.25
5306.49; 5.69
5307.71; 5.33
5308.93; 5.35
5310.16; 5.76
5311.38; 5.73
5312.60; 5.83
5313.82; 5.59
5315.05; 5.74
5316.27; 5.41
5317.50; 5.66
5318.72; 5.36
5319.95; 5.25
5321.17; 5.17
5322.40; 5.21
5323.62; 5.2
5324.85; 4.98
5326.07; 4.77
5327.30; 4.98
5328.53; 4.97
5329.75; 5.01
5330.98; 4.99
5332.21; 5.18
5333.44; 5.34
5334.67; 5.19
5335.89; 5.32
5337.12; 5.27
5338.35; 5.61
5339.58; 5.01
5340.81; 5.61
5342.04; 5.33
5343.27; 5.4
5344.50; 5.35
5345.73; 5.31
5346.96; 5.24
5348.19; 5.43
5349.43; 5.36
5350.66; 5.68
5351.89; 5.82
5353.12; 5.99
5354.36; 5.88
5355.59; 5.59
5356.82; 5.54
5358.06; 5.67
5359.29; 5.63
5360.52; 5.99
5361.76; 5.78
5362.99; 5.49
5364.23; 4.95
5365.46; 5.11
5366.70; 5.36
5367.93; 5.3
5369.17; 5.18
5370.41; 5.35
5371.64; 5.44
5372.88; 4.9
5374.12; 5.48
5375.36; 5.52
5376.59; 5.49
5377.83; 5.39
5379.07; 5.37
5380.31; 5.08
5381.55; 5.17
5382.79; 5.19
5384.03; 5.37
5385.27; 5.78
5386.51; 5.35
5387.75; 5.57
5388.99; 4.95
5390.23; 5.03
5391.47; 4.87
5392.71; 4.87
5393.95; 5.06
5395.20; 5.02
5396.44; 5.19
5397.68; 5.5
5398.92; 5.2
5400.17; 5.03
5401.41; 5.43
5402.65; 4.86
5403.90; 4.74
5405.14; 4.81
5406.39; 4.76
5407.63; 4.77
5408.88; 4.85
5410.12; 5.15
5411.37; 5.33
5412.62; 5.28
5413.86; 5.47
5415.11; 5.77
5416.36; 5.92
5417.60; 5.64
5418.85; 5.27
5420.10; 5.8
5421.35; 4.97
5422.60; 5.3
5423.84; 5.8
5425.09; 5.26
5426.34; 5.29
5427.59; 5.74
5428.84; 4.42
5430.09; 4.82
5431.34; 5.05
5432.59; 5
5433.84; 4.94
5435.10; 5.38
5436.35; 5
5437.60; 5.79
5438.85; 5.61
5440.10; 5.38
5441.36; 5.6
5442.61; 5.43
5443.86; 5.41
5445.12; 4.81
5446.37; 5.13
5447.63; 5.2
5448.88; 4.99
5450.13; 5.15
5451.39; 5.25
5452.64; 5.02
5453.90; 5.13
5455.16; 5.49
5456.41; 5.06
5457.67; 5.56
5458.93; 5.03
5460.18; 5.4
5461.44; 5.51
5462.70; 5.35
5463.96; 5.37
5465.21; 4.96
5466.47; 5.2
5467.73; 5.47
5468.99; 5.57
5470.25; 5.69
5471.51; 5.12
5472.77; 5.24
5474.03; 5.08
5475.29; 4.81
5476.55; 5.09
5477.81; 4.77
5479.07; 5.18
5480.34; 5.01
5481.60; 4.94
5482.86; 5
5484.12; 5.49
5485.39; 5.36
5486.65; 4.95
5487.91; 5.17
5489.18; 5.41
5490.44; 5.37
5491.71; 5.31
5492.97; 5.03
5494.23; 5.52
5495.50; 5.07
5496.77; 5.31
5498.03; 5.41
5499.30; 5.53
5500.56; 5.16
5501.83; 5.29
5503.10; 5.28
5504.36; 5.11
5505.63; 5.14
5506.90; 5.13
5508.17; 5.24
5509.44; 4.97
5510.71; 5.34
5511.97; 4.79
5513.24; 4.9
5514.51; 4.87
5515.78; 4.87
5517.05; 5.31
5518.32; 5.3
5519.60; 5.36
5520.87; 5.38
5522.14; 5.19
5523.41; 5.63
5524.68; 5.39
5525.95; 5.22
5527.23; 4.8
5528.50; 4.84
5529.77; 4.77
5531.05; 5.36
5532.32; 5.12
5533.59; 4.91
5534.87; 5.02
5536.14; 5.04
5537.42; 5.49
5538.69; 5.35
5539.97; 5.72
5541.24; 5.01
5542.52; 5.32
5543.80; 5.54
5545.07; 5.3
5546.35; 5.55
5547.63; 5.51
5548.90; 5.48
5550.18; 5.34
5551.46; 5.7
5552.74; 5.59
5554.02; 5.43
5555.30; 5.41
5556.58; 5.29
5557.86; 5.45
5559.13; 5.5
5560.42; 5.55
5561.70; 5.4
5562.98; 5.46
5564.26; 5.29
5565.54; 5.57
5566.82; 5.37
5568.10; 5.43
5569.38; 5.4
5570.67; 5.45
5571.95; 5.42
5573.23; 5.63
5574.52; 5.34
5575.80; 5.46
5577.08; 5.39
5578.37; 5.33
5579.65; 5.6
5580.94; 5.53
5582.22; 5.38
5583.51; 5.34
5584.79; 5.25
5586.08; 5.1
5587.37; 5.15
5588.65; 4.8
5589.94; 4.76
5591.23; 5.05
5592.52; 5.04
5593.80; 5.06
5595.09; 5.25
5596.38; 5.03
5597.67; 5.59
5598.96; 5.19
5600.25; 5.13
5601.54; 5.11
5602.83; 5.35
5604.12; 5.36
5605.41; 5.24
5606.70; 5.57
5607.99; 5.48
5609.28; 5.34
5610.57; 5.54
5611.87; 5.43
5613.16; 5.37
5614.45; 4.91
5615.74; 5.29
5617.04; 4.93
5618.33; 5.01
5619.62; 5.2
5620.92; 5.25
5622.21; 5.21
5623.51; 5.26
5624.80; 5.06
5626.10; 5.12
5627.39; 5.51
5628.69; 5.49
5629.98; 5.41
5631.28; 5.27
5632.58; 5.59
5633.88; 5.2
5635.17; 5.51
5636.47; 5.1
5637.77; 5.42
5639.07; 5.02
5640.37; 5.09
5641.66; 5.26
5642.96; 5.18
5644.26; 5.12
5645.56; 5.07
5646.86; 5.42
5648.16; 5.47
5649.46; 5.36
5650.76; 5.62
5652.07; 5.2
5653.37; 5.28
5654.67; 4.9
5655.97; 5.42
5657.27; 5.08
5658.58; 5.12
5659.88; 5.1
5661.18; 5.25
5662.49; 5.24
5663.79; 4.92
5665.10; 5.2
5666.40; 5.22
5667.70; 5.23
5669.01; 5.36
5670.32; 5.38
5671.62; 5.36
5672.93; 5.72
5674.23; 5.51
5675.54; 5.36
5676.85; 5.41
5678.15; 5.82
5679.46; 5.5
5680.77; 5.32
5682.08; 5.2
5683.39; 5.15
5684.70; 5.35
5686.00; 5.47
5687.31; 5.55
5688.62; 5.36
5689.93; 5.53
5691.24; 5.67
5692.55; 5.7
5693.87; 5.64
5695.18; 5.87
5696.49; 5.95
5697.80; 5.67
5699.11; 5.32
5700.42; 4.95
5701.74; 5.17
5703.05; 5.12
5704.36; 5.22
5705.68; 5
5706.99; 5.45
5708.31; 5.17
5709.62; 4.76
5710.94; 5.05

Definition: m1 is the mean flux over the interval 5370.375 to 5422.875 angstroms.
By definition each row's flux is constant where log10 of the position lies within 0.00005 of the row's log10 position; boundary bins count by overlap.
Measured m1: 5.24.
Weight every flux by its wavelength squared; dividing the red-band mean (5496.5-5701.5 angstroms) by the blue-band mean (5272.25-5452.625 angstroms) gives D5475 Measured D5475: 1.1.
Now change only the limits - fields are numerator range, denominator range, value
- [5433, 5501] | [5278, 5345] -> 1.05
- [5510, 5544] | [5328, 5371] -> 1.02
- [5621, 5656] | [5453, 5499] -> 1.07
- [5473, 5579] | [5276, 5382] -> 1.06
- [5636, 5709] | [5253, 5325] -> 1.19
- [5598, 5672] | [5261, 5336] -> 1.15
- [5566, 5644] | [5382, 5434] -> 1.09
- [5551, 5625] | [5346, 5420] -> 1.07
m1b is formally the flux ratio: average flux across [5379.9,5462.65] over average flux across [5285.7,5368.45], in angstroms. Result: 0.97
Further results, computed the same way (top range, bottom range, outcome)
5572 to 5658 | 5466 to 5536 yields 1.02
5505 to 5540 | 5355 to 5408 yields 0.98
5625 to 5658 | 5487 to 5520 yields 1.02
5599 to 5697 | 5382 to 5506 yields 1.02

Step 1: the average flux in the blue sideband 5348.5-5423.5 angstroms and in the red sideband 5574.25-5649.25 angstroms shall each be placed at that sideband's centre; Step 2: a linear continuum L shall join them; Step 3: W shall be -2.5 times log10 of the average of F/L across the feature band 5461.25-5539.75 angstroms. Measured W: 0.02 mag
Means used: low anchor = 5.33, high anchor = 5.26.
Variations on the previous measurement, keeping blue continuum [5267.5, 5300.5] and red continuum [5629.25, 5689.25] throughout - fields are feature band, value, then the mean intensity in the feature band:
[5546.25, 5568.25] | -0.04 mag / 5.46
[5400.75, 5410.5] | 0.05 mag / 4.92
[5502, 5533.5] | 0.02 mag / 5.14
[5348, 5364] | -0.11 mag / 5.67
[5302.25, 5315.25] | -0.08 mag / 5.5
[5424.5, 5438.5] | 0.00 mag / 5.16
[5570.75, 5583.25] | -0.04 mag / 5.45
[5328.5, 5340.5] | -0.02 mag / 5.21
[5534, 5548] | -0.02 mag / 5.34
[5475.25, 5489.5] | 0.02 mag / 5.1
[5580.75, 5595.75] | 0.03 mag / 5.13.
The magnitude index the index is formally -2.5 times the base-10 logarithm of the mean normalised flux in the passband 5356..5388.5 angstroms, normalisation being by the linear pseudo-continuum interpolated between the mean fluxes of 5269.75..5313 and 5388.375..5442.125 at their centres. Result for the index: -0.04 mag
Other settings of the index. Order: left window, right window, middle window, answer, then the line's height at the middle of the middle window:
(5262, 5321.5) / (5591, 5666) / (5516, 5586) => -0.03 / 5.23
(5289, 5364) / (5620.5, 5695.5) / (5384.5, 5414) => 0.05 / 5.38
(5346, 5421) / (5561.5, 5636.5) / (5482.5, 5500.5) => 0.01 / 5.31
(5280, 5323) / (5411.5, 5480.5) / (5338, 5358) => -0.04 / 5.33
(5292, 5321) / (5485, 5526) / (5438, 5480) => 0.00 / 5.26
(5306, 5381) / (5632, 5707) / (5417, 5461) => 0.02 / 5.38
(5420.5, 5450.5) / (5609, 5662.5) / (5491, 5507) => 0.00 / 5.24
